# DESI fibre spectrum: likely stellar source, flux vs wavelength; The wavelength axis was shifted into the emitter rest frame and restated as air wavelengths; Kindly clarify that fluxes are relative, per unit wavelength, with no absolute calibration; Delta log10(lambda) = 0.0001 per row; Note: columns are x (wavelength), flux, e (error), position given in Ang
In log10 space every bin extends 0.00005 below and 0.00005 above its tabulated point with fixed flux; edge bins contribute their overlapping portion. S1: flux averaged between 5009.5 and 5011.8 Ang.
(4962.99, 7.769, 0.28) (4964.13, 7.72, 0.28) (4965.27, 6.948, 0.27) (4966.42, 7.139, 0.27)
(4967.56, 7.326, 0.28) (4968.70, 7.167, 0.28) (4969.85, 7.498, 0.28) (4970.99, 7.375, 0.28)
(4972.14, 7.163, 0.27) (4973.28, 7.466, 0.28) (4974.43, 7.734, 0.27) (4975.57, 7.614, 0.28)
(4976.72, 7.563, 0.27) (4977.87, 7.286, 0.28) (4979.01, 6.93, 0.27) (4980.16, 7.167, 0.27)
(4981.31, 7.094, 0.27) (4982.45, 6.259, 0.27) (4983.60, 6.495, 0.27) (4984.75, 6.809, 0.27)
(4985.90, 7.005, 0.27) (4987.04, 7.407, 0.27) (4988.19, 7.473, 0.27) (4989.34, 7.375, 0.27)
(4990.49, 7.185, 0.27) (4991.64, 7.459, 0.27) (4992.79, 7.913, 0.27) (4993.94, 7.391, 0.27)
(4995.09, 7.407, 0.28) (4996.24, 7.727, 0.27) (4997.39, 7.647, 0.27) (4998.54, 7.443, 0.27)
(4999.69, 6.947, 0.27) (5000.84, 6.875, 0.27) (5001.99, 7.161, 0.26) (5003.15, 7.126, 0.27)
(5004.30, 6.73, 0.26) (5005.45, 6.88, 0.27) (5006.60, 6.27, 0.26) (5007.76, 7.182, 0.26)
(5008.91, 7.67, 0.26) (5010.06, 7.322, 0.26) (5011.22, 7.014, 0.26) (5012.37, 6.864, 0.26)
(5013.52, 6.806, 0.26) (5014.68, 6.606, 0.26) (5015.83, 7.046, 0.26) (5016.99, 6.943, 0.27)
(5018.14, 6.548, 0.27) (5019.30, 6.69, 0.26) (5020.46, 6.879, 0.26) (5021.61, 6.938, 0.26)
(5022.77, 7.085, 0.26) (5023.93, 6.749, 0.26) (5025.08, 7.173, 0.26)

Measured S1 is 7.16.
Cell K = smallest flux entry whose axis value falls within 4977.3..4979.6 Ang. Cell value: 6.93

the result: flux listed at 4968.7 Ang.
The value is 7.167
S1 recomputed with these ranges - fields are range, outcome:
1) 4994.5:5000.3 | 7.44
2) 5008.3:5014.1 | 7.14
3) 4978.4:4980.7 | 7.06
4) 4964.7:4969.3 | 7.14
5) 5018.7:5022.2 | 6.82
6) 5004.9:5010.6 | 7.07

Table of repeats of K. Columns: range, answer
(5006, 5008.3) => 6.27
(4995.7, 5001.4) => 6.875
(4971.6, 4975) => 7.163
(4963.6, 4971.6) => 6.948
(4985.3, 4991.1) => 7.005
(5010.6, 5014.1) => 6.806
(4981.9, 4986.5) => 6.259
